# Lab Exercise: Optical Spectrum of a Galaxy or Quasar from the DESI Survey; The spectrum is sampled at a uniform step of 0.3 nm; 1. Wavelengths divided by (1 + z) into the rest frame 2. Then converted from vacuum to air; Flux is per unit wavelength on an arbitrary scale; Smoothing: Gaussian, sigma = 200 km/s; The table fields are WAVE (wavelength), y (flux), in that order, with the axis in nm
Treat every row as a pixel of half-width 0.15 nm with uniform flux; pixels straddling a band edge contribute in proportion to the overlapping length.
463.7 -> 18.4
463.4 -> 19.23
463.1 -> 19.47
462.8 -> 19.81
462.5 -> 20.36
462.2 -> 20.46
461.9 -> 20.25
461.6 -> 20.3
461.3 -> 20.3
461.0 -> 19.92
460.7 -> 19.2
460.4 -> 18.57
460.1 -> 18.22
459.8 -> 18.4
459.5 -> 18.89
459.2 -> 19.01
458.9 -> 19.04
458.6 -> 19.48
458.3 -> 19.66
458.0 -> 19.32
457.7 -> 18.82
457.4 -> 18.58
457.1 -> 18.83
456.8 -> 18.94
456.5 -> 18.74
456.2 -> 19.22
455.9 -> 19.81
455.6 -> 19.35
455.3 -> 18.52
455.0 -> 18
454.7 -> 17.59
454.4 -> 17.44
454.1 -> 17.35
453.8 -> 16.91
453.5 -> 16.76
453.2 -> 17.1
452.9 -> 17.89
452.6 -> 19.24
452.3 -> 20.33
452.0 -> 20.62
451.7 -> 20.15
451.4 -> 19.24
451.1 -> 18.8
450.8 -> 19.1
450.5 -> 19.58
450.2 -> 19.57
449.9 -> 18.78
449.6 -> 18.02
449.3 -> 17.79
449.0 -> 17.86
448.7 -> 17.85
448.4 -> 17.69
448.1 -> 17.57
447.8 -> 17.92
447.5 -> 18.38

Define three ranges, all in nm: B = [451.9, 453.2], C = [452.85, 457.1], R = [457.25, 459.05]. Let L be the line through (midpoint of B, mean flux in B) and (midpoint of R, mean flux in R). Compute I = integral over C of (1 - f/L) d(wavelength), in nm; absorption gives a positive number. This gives 0.23 nm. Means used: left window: 19.2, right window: 19.1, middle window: 18.1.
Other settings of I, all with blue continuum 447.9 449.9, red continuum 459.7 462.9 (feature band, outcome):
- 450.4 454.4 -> -0.06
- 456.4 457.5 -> 0.01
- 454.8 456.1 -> -0.01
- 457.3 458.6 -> 0.00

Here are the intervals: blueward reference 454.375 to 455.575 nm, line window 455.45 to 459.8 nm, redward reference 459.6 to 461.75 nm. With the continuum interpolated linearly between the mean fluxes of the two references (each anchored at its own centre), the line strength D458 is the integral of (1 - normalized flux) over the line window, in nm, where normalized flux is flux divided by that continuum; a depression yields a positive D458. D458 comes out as -0.11 nm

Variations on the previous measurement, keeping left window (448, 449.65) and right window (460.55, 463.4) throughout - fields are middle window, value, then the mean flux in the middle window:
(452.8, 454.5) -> 0.125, 17.2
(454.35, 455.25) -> 0.047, 17.8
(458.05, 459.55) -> 0.015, 19.2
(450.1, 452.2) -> -0.164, 19.6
